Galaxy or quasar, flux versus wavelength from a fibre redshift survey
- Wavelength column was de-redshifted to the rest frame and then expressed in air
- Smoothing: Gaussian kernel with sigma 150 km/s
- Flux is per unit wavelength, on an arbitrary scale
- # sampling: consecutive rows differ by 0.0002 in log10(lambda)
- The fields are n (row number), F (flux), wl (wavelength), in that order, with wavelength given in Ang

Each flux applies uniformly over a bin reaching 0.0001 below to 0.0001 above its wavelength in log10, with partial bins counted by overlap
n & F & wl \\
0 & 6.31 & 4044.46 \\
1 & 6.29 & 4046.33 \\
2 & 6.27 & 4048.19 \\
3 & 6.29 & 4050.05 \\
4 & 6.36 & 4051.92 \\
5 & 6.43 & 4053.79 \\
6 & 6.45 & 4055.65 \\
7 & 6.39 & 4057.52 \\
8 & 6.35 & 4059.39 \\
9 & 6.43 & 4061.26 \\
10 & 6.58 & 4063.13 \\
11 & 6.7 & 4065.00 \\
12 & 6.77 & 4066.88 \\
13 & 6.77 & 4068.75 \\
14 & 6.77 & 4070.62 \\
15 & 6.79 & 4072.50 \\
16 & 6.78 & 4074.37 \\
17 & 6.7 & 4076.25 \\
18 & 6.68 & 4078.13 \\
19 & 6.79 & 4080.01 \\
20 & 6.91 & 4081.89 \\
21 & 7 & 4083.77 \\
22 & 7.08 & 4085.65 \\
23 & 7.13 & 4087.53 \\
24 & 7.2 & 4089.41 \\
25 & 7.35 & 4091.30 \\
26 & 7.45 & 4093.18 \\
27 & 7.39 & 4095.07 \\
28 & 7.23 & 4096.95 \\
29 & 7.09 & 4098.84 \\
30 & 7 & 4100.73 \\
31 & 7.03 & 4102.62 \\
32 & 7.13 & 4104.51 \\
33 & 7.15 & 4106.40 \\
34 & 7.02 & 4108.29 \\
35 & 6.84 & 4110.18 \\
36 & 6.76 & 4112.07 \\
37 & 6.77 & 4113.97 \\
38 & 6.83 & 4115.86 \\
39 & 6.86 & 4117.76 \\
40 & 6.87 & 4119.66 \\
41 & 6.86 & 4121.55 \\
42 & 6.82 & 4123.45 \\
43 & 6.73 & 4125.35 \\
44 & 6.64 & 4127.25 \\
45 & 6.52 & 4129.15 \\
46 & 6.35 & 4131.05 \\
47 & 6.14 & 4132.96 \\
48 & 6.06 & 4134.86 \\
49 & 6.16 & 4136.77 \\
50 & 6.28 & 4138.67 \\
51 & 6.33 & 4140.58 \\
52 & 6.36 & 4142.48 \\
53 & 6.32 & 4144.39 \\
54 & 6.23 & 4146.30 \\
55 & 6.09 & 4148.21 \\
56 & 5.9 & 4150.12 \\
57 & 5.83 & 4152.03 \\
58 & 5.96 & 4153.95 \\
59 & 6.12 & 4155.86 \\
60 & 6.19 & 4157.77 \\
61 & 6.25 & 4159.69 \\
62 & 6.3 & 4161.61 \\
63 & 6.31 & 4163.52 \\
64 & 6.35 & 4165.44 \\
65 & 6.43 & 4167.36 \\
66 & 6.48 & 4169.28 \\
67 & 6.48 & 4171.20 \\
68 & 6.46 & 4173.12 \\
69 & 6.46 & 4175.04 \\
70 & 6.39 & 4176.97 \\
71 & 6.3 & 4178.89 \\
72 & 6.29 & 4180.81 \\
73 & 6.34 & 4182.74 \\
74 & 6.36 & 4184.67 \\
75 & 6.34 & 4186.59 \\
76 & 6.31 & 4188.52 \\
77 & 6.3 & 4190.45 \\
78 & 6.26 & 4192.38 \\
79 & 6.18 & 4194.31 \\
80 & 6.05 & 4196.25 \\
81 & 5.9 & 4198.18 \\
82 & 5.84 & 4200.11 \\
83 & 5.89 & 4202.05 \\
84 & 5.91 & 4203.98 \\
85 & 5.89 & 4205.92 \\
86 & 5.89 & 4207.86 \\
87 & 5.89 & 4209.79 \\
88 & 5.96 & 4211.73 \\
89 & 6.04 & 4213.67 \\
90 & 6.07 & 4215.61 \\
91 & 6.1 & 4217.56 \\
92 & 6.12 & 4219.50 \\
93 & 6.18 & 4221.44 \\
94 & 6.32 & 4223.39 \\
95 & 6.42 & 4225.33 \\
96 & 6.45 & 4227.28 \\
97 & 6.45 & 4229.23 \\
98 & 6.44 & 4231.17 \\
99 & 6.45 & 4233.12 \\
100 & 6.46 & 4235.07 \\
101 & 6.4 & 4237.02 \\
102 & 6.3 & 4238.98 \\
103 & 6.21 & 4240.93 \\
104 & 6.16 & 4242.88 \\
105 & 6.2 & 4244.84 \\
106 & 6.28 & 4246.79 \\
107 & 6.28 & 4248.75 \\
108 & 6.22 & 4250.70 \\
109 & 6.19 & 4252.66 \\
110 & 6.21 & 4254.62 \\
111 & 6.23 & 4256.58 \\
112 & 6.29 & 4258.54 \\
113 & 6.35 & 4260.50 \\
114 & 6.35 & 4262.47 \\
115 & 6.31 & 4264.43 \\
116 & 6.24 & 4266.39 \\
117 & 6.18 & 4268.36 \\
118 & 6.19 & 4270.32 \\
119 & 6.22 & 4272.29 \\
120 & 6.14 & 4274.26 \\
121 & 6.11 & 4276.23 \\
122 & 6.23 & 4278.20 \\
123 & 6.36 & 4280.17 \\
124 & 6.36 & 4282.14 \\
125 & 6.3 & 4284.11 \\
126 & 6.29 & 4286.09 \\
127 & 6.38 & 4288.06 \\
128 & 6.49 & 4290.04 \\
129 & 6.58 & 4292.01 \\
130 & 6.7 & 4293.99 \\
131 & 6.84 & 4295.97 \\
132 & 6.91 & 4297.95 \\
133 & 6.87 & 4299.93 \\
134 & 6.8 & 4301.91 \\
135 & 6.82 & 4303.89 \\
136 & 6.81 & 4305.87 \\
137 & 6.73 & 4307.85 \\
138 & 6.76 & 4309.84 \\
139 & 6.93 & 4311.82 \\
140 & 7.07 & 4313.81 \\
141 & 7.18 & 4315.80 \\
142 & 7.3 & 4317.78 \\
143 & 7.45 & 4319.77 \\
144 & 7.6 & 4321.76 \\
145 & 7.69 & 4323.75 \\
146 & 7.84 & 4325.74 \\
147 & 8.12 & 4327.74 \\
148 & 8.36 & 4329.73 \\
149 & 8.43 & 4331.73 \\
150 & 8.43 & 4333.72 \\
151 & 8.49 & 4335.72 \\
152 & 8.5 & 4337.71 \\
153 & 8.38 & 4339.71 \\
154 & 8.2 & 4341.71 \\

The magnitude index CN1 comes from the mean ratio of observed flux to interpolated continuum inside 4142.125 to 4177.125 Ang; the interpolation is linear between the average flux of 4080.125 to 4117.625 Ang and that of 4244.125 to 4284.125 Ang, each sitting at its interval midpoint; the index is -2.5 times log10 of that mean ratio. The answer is 0.08 mag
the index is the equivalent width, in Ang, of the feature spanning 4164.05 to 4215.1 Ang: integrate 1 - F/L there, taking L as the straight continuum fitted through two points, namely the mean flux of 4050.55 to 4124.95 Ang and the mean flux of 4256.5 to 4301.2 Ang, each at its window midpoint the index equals 3.2 Ang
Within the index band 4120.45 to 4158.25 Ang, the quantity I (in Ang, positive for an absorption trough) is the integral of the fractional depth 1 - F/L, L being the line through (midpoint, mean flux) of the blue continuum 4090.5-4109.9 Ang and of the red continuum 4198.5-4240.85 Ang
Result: 3.0 Ang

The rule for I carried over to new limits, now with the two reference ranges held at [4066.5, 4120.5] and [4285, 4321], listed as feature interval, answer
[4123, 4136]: 0.94 Ang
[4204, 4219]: 1.99 Ang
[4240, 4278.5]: 3.55 Ang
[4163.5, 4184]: 1.56 Ang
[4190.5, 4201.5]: 1.34 Ang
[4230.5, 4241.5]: 0.79 Ang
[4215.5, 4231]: 1.36 Ang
